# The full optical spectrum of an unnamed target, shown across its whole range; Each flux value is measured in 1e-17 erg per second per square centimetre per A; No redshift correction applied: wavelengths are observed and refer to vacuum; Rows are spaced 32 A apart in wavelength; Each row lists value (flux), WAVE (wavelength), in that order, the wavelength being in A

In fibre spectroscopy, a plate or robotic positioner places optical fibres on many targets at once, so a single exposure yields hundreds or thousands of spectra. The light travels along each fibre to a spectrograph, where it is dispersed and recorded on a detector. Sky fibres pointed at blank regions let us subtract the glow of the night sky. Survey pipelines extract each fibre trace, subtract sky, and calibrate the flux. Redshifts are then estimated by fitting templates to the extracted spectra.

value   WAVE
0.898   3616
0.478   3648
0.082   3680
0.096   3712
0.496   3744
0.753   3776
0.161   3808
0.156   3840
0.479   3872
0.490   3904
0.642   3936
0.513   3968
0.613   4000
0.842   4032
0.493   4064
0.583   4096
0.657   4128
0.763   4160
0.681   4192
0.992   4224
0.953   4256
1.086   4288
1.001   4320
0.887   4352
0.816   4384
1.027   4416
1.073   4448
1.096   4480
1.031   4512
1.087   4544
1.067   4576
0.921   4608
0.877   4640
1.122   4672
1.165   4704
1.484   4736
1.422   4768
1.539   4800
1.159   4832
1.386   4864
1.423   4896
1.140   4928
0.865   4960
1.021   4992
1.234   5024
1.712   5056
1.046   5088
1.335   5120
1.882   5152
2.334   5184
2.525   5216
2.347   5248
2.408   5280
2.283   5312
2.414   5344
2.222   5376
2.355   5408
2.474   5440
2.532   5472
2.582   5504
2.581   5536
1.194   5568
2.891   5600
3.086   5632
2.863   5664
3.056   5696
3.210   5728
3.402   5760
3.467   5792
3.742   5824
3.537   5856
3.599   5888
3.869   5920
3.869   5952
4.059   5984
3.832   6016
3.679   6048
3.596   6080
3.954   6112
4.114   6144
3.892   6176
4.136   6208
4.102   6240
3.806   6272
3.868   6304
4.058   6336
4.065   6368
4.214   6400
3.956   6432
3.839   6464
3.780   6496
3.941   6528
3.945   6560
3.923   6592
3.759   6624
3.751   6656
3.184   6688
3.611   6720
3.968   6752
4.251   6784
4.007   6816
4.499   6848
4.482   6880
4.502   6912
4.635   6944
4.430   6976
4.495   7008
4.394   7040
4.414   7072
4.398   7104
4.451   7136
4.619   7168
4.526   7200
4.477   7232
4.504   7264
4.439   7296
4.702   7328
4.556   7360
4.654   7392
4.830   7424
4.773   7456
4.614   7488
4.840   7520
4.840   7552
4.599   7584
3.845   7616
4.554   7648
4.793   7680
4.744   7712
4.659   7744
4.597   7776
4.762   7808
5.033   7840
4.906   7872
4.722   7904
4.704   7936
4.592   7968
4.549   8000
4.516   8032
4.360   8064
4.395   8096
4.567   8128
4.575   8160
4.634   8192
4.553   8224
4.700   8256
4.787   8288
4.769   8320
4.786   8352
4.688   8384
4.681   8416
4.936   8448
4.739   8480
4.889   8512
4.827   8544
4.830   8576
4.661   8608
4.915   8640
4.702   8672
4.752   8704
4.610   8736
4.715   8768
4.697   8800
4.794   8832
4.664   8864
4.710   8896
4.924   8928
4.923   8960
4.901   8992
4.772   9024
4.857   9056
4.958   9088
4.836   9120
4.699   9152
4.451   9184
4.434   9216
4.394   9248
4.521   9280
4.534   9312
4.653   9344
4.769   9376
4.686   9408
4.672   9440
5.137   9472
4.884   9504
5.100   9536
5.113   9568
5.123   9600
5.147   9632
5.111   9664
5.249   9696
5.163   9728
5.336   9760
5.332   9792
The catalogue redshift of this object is 0.293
